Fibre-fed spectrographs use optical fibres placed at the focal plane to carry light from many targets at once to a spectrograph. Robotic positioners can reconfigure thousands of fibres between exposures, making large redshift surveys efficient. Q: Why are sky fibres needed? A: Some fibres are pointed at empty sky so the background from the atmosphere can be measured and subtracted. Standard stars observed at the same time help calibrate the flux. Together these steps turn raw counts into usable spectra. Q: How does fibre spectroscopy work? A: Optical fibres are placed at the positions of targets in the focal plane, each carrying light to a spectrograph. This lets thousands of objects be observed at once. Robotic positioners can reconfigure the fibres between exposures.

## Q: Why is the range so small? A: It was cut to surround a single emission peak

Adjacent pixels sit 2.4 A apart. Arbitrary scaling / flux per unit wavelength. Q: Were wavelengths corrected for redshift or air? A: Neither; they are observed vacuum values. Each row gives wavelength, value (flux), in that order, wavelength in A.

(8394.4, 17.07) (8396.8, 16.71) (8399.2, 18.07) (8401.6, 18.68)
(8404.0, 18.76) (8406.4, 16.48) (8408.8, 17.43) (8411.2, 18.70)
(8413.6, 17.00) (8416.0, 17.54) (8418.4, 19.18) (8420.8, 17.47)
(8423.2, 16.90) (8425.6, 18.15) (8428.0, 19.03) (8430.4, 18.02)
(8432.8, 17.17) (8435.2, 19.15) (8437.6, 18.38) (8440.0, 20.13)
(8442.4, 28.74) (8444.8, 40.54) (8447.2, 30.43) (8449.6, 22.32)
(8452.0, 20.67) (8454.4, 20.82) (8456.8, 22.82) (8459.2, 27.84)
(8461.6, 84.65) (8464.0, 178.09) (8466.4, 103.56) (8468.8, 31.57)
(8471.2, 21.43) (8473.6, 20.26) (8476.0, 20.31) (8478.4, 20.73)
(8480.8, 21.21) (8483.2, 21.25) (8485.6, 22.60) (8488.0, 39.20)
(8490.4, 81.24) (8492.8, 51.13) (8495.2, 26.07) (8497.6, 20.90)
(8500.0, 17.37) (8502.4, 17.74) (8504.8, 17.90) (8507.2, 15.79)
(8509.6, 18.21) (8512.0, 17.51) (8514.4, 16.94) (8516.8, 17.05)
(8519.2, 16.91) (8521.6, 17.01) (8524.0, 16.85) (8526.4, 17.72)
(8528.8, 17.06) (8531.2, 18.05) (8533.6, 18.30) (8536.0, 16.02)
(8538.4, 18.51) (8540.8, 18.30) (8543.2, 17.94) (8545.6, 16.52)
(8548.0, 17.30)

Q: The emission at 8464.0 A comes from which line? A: H-alpha 6563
